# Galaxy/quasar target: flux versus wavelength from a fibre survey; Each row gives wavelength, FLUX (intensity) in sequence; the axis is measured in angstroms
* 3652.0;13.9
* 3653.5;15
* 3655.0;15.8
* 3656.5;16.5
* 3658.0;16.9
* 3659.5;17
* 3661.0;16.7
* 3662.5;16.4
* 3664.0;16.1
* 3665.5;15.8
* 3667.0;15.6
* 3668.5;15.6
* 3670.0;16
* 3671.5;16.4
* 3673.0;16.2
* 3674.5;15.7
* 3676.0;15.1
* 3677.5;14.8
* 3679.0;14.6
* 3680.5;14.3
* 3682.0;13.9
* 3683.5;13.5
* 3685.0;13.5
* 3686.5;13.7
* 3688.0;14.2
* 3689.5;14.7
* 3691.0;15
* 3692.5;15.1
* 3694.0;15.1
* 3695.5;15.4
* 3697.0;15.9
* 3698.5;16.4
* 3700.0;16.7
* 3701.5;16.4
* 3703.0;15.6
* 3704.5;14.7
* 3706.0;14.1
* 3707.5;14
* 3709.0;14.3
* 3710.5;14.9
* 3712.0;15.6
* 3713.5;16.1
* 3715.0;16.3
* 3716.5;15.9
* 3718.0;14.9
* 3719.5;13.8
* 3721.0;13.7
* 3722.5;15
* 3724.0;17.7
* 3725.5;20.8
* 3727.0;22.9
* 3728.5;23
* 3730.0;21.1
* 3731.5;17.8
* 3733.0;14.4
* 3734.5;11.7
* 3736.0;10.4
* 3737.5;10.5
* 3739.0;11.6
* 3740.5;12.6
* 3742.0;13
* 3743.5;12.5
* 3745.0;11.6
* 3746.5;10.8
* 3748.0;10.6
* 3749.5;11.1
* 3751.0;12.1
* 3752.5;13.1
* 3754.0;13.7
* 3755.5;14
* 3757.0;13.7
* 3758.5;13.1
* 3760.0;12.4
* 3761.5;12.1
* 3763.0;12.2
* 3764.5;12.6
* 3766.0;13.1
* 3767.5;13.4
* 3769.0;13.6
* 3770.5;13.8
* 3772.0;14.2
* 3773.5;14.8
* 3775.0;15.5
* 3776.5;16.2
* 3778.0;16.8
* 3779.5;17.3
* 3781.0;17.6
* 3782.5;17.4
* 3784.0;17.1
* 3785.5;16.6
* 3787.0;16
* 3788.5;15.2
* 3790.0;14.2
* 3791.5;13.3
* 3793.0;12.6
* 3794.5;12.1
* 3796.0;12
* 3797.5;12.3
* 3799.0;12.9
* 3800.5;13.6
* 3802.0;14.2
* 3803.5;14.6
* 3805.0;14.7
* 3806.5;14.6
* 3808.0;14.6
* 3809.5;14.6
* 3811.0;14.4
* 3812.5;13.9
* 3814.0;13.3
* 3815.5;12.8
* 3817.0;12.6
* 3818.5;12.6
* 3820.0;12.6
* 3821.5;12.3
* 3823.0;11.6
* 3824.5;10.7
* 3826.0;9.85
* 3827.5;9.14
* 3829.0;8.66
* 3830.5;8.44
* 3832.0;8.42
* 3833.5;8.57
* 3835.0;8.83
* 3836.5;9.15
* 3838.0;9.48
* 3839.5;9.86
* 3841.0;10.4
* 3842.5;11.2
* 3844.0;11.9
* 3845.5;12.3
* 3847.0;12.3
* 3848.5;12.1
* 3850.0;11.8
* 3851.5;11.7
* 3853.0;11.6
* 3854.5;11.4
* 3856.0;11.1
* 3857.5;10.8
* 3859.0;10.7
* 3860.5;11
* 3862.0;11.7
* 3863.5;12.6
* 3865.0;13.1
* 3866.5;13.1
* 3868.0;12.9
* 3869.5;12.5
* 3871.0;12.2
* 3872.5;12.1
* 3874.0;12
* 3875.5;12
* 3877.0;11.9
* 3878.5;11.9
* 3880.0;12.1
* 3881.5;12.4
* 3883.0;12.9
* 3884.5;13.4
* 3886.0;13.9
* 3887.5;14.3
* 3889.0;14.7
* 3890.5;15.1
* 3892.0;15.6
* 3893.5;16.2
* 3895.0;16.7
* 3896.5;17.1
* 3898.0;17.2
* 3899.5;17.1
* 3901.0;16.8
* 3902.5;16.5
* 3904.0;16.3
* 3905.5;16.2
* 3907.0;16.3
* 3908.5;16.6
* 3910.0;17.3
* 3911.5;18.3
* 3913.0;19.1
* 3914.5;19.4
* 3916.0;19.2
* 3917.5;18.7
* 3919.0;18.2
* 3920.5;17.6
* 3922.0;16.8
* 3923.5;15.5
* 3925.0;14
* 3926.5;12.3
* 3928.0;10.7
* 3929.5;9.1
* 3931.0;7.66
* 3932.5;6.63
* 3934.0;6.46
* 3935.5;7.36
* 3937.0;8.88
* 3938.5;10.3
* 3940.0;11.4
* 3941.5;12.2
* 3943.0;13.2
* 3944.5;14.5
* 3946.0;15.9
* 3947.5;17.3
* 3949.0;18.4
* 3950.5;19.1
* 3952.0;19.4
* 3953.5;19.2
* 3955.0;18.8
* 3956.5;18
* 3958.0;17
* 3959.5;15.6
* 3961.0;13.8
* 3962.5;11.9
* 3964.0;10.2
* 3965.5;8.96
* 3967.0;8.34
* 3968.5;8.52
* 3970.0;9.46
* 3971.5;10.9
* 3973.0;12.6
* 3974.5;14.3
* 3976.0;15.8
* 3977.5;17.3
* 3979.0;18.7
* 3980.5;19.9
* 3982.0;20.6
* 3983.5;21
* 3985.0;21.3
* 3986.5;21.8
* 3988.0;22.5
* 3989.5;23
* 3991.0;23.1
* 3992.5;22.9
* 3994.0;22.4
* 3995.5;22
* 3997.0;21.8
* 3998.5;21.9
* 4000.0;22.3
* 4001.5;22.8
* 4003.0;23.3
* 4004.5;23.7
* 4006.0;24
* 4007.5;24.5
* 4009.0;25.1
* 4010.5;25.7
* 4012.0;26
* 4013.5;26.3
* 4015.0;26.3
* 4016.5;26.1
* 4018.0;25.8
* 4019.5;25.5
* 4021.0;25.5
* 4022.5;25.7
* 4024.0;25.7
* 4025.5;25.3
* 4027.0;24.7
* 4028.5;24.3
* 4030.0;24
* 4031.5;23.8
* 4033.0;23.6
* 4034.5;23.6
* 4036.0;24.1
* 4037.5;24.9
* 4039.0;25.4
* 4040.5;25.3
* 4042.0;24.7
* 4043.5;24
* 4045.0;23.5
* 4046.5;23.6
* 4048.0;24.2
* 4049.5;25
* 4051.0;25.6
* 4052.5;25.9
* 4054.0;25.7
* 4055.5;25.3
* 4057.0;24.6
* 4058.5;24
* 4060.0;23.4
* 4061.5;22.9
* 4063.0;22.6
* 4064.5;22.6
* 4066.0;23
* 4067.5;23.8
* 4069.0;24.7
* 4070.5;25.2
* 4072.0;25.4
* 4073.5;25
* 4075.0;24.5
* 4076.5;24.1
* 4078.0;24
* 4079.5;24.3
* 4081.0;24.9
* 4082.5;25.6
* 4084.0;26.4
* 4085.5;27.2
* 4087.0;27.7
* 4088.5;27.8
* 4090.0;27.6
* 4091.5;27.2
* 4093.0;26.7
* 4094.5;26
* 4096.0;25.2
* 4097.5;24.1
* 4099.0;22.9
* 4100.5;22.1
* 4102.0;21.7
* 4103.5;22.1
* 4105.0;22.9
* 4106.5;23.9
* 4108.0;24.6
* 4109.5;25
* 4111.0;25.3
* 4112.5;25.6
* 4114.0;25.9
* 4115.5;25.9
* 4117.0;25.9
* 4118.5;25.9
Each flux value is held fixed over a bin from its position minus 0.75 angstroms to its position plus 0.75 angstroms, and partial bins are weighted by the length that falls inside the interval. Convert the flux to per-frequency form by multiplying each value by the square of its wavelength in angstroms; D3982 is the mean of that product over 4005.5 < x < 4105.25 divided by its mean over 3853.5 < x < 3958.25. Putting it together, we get 1.88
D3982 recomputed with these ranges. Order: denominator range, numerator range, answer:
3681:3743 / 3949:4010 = 1.39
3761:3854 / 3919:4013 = 1.42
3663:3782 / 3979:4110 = 1.94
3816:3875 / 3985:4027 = 2.34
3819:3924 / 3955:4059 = 1.73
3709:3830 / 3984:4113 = 2.01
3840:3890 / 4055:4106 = 2.25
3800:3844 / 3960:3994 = 1.52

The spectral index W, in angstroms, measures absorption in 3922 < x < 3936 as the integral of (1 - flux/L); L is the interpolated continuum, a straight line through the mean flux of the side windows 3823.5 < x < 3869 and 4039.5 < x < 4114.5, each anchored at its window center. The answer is 4.8 angstroms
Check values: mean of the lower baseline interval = 10.8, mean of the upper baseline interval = 24.7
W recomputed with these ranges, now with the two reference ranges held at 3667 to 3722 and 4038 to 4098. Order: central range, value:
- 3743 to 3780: 7.7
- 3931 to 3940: 5.6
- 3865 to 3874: 3.3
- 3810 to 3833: 8.7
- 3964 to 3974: 5.6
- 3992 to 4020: -0.9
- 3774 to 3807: 5.1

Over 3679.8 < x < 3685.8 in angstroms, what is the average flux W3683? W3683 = 13.8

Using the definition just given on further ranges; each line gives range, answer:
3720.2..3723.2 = 14.3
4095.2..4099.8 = 24.1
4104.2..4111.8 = 24.3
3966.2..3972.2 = 9.29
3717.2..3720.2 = 14.4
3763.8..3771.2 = 13.3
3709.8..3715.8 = 15.7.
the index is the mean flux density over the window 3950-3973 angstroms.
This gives 13.8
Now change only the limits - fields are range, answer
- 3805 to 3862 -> 11.4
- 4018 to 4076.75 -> 24.5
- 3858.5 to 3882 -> 12.1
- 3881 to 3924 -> 16.4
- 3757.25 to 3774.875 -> 13.3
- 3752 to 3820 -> 14.1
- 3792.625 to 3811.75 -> 13.7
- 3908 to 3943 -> 13.6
